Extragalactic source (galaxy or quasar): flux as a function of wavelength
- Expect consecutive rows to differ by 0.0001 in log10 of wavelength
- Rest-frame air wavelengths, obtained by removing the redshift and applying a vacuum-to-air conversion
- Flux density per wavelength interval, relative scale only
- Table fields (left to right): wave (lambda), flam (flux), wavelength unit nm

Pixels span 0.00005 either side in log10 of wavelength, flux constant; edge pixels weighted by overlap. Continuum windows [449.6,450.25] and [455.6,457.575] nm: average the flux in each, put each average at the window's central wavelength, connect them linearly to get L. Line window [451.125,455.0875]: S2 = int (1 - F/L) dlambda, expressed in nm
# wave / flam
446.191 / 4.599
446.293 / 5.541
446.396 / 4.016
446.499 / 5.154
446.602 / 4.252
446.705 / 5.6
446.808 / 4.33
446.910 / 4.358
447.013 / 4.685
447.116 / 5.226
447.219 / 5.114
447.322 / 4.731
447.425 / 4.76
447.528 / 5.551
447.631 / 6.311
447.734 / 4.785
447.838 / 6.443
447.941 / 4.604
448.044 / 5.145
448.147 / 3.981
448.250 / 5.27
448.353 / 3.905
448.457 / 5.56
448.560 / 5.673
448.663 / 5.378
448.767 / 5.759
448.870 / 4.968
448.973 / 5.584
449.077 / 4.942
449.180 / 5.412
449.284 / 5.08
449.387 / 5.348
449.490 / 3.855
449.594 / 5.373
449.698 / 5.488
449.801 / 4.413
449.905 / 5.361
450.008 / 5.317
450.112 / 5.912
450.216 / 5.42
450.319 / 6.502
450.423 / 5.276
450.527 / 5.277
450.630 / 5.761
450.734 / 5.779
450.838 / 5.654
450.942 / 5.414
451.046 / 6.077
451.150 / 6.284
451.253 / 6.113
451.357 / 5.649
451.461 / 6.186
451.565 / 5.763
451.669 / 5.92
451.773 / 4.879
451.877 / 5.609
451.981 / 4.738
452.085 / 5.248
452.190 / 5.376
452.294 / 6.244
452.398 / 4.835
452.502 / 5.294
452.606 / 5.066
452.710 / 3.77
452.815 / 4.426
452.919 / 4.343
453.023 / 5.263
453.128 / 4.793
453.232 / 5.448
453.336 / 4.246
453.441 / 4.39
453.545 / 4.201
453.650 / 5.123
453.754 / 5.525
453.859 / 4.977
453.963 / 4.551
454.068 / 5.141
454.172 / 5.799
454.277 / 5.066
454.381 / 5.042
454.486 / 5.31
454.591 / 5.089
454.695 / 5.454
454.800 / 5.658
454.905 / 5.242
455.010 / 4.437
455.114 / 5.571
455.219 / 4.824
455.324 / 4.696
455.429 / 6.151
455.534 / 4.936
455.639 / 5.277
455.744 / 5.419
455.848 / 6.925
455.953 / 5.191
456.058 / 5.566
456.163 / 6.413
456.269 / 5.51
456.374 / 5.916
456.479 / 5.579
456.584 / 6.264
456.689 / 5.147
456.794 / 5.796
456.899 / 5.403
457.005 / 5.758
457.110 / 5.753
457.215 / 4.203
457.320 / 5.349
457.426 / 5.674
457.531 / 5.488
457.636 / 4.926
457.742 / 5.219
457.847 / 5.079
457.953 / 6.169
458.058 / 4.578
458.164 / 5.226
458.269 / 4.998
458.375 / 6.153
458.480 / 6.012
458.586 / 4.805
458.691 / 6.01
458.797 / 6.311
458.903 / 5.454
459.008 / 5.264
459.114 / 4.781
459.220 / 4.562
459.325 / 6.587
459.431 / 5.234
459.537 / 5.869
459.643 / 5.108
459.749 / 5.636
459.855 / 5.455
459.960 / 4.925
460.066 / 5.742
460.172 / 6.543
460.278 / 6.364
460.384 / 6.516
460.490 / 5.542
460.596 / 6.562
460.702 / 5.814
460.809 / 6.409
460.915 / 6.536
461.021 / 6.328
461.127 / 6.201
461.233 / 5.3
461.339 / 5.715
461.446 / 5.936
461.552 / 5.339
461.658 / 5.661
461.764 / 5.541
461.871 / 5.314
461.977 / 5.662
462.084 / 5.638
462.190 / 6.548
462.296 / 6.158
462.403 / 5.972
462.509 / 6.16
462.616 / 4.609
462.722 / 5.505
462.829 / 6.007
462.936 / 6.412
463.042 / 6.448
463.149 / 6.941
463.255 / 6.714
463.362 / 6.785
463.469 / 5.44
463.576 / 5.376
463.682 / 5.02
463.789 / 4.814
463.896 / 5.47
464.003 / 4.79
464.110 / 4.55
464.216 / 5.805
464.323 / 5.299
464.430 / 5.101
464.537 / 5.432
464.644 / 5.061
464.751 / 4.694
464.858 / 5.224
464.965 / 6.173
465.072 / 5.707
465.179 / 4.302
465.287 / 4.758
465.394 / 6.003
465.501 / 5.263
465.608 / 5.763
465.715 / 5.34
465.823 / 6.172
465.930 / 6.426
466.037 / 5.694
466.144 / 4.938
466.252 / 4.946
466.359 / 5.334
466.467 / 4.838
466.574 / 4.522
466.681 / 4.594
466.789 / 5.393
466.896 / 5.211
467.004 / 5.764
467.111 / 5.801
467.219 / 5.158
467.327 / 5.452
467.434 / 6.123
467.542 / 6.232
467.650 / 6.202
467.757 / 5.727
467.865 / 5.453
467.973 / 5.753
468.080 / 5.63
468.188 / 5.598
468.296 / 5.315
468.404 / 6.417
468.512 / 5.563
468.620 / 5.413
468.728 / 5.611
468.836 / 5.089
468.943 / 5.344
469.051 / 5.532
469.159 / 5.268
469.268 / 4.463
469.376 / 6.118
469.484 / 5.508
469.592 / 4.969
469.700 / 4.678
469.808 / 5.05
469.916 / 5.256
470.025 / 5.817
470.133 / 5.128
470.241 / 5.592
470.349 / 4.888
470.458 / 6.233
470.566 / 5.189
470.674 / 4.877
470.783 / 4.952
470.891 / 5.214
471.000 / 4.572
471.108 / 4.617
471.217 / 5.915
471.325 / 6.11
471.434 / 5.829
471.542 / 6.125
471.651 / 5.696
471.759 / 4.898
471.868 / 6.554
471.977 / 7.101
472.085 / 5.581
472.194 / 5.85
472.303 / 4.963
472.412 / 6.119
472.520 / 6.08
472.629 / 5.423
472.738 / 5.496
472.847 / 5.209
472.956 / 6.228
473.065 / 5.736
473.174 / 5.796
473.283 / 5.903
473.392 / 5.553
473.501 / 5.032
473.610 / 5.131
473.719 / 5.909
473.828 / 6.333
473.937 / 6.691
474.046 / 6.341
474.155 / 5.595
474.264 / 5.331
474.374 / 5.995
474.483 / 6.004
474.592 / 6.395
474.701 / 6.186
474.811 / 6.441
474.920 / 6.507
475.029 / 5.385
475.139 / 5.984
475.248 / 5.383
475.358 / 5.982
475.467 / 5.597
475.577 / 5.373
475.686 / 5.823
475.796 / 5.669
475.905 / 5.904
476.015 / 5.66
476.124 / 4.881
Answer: 0.21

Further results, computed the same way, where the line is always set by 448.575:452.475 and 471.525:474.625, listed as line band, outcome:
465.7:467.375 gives 0.11 nm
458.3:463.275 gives -0.18 nm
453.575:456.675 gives 0.08 nm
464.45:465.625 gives 0.08 nm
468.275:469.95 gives 0.12 nm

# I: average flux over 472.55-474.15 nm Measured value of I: 5.77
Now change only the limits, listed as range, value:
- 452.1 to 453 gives 4.94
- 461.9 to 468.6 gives 5.57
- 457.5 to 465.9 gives 5.63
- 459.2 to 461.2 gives 5.91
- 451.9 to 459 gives 5.28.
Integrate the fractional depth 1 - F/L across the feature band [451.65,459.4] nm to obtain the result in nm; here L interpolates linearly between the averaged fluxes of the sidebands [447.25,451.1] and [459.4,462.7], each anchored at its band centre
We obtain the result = 0.40 nm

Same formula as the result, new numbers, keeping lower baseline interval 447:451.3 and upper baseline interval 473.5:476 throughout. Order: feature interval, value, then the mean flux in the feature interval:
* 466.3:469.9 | 0.197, 5.43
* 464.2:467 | 0.185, 5.31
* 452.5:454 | 0.186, 4.75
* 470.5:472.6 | 0.080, 5.6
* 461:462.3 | -0.039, 5.77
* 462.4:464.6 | 0.000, 5.64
